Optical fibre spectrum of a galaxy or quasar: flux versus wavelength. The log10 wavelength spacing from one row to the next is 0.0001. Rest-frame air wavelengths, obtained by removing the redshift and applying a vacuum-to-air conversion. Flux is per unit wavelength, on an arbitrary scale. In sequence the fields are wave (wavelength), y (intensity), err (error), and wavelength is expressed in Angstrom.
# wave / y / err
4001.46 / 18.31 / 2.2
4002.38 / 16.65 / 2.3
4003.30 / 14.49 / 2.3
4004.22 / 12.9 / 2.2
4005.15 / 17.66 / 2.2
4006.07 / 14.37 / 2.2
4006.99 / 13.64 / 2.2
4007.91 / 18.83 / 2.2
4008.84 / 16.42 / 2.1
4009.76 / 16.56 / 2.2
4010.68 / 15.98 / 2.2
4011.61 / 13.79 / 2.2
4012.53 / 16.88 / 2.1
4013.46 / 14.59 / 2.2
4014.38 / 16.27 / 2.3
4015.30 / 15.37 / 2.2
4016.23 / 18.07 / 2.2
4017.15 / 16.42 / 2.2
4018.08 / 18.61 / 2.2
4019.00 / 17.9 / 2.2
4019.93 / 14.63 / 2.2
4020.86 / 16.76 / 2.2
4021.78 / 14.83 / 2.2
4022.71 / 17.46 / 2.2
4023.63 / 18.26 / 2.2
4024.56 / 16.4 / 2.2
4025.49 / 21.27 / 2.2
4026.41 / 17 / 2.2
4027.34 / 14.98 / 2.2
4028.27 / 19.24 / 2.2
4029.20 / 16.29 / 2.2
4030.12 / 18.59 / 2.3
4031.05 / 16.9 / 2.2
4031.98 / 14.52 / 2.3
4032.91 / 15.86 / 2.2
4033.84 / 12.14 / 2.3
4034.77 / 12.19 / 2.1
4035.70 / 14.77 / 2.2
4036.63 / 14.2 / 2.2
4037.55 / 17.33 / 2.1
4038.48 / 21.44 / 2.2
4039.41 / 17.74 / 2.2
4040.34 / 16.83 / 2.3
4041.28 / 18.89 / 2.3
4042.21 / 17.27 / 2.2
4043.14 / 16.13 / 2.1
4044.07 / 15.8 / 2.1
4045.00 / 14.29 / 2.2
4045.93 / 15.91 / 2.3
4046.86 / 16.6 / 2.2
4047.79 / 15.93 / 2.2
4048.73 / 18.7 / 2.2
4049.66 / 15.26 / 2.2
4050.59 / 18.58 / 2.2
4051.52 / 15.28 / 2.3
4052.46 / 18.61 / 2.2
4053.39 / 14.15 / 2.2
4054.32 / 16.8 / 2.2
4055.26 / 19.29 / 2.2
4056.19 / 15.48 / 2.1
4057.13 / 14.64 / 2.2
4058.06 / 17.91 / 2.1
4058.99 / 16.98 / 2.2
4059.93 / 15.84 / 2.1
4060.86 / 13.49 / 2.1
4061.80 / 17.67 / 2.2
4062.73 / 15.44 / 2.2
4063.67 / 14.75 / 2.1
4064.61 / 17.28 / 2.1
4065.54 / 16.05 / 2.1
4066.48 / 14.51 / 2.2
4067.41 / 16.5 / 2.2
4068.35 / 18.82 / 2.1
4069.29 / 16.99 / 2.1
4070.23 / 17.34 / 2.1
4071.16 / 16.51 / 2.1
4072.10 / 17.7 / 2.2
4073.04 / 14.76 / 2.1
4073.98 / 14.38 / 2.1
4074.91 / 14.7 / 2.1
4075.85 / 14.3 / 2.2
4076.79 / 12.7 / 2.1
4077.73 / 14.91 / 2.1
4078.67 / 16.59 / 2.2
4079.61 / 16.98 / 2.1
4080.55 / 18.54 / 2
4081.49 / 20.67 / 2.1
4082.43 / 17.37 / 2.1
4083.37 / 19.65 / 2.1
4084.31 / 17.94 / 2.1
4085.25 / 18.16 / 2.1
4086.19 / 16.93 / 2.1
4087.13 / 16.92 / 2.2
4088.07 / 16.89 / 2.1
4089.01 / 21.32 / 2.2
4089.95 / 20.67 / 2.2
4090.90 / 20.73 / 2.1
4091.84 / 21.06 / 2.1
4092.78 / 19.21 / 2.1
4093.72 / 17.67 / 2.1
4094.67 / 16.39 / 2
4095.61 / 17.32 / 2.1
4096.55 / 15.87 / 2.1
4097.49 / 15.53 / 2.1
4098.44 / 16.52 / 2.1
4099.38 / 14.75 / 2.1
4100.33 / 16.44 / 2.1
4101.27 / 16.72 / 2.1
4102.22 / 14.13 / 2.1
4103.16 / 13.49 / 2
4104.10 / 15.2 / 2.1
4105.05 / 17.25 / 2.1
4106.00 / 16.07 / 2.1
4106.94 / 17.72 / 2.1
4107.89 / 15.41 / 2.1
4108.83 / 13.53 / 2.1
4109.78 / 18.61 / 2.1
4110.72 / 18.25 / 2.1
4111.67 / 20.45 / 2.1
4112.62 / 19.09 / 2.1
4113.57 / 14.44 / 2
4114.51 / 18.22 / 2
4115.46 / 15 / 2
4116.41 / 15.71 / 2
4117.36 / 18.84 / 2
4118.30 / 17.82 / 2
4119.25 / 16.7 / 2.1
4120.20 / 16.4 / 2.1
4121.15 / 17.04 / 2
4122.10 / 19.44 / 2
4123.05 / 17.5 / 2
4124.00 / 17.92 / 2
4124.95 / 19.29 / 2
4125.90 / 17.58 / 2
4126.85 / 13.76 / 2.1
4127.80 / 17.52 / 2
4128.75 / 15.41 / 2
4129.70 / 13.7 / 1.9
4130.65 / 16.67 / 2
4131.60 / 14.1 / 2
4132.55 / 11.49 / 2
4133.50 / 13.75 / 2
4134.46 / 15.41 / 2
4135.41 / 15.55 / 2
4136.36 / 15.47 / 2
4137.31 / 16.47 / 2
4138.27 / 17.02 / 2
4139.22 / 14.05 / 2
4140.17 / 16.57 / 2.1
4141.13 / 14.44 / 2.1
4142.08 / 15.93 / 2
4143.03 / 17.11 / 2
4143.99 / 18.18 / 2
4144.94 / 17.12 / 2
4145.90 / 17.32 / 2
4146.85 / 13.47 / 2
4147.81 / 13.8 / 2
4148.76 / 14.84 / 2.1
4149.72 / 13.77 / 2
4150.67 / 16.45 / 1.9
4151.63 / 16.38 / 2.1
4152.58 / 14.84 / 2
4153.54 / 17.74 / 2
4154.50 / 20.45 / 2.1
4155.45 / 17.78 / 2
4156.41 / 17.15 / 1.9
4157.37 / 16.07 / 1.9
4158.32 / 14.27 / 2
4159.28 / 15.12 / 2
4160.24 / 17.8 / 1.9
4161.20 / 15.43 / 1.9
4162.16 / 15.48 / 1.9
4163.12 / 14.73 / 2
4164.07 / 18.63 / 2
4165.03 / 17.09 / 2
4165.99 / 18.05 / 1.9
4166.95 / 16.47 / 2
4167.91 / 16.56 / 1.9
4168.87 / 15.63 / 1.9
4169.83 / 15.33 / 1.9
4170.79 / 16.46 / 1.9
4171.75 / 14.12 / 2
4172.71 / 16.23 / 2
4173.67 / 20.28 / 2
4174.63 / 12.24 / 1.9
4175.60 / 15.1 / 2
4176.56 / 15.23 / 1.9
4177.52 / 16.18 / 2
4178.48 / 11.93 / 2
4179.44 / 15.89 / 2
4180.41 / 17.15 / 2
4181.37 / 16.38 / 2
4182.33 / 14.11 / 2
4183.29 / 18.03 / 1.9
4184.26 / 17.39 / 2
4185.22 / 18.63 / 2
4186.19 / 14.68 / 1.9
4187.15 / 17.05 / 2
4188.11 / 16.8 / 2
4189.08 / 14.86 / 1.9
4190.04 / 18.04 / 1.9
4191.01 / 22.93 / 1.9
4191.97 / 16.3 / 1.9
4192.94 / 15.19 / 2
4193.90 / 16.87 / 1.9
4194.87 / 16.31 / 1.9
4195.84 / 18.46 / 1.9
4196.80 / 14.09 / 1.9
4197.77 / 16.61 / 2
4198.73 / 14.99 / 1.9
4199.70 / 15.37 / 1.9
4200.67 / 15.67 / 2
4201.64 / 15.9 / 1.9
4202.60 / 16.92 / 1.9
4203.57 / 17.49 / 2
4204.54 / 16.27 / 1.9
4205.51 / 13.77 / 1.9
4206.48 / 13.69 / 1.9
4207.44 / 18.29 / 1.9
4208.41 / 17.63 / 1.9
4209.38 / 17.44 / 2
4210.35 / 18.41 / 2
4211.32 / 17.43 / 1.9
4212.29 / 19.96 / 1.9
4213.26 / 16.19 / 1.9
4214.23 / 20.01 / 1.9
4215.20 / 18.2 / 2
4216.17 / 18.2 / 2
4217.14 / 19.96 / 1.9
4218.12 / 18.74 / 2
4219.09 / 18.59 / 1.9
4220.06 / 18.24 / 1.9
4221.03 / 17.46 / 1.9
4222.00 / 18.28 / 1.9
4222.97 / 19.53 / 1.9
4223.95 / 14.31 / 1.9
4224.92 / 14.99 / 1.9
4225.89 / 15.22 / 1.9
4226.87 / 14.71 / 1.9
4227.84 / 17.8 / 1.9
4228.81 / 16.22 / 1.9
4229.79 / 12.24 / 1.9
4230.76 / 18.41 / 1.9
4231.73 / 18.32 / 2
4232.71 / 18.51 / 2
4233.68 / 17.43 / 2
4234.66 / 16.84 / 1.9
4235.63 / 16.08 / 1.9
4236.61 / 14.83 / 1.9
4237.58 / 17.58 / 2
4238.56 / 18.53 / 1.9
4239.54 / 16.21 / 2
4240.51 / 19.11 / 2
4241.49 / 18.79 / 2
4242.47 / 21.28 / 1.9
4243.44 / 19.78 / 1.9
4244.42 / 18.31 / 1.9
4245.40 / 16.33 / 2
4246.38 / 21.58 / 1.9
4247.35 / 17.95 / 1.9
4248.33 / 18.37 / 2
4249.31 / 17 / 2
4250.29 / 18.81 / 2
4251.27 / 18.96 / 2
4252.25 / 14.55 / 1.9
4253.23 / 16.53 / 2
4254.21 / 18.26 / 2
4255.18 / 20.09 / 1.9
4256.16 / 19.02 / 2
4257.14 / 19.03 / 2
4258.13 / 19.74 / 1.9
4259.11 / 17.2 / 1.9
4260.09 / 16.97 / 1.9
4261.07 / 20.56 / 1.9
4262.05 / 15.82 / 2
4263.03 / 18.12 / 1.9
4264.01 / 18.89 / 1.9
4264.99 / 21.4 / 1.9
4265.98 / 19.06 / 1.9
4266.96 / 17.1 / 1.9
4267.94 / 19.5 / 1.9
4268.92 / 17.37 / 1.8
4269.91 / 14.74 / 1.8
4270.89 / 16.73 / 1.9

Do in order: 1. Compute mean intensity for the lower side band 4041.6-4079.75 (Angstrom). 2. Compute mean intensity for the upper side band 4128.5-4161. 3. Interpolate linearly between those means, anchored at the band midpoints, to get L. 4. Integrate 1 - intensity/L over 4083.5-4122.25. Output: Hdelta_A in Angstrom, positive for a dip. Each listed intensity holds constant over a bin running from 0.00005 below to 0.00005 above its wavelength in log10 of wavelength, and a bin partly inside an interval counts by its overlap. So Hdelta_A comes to -3.1 Angstrom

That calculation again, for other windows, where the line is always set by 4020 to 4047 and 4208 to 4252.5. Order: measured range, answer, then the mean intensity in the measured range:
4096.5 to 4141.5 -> 2.13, 16.2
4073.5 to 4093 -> -0.94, 17.6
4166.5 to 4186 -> 1.60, 15.9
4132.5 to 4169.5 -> 2.53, 16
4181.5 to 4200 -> 0.83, 16.7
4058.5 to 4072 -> 0.30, 16.3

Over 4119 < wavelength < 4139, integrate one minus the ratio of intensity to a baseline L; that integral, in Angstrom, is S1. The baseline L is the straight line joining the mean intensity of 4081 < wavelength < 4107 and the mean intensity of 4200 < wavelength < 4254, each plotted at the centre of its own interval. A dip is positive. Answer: 1.6 Angstrom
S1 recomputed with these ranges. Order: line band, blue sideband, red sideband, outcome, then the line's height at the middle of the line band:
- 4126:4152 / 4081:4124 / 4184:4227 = 2.7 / 17.2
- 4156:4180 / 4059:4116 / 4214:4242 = 1.7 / 17.1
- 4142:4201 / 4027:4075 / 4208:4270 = 3.6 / 17.3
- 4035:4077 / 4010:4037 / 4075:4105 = 0.8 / 16.7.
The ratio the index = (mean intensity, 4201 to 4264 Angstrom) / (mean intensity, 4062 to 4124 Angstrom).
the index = 1.0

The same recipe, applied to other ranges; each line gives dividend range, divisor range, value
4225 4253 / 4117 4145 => 1.07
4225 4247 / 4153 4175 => 1.06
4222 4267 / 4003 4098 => 1.07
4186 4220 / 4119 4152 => 1.07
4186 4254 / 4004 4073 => 1.05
